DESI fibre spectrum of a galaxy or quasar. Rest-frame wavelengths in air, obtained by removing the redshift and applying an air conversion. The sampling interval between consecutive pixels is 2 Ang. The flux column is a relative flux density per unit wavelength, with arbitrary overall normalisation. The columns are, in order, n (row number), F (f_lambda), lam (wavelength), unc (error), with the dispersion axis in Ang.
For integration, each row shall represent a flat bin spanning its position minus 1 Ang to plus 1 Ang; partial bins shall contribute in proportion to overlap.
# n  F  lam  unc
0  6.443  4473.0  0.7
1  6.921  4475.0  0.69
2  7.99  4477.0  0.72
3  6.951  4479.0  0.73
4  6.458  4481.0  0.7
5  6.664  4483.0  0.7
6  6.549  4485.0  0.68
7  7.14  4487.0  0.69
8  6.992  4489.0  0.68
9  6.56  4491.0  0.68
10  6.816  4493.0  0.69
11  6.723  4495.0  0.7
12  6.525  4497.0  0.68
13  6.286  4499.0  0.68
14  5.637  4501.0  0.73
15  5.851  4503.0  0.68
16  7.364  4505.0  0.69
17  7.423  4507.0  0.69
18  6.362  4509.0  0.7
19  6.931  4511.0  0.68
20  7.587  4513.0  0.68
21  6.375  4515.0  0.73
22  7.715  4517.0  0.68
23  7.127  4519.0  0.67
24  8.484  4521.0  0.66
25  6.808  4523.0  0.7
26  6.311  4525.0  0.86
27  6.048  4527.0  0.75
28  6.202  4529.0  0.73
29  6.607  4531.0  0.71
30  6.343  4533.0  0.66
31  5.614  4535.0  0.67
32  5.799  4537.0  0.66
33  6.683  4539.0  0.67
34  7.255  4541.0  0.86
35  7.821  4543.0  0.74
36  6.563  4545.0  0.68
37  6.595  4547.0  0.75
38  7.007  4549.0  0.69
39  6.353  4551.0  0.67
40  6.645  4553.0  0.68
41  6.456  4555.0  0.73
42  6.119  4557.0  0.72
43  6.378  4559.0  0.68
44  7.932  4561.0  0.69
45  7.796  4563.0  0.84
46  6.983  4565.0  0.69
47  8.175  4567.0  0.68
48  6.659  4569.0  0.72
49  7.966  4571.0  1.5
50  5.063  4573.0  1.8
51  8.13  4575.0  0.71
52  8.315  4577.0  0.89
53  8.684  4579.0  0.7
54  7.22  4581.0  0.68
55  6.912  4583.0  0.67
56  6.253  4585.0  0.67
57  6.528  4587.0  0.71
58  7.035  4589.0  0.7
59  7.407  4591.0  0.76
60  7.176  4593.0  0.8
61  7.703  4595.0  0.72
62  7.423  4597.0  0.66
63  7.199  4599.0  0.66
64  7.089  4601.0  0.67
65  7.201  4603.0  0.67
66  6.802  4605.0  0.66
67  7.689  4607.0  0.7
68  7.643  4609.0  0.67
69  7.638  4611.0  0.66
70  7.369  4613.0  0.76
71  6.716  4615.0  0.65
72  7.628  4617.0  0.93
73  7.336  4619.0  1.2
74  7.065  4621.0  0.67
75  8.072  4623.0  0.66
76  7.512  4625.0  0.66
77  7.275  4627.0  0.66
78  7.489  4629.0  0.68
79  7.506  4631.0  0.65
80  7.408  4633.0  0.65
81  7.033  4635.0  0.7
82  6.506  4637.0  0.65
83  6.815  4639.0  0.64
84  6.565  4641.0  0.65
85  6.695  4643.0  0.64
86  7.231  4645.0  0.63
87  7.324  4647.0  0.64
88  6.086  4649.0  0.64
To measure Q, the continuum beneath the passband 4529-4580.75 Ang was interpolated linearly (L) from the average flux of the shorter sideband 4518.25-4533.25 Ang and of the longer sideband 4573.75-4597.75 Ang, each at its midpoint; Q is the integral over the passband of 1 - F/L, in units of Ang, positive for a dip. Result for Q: 0.8 Ang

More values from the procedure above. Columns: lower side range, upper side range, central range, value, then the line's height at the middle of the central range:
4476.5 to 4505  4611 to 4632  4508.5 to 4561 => 1.4 Ang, 6.91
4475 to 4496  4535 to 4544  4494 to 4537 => 0.9 Ang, 6.81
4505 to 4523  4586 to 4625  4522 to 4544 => 2.3 Ang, 7.25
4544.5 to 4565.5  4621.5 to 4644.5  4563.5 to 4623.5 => -2.7 Ang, 6.98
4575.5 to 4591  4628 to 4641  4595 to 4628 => -0.8 Ang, 7.19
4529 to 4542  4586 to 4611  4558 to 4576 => -1.1 Ang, 6.81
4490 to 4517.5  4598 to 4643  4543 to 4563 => 0.4 Ang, 6.93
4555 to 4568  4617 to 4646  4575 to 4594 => -0.4 Ang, 7.18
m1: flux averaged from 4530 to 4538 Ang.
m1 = 6.09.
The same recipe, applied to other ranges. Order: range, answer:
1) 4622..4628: 7.62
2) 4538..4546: 7.08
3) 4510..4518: 7.15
